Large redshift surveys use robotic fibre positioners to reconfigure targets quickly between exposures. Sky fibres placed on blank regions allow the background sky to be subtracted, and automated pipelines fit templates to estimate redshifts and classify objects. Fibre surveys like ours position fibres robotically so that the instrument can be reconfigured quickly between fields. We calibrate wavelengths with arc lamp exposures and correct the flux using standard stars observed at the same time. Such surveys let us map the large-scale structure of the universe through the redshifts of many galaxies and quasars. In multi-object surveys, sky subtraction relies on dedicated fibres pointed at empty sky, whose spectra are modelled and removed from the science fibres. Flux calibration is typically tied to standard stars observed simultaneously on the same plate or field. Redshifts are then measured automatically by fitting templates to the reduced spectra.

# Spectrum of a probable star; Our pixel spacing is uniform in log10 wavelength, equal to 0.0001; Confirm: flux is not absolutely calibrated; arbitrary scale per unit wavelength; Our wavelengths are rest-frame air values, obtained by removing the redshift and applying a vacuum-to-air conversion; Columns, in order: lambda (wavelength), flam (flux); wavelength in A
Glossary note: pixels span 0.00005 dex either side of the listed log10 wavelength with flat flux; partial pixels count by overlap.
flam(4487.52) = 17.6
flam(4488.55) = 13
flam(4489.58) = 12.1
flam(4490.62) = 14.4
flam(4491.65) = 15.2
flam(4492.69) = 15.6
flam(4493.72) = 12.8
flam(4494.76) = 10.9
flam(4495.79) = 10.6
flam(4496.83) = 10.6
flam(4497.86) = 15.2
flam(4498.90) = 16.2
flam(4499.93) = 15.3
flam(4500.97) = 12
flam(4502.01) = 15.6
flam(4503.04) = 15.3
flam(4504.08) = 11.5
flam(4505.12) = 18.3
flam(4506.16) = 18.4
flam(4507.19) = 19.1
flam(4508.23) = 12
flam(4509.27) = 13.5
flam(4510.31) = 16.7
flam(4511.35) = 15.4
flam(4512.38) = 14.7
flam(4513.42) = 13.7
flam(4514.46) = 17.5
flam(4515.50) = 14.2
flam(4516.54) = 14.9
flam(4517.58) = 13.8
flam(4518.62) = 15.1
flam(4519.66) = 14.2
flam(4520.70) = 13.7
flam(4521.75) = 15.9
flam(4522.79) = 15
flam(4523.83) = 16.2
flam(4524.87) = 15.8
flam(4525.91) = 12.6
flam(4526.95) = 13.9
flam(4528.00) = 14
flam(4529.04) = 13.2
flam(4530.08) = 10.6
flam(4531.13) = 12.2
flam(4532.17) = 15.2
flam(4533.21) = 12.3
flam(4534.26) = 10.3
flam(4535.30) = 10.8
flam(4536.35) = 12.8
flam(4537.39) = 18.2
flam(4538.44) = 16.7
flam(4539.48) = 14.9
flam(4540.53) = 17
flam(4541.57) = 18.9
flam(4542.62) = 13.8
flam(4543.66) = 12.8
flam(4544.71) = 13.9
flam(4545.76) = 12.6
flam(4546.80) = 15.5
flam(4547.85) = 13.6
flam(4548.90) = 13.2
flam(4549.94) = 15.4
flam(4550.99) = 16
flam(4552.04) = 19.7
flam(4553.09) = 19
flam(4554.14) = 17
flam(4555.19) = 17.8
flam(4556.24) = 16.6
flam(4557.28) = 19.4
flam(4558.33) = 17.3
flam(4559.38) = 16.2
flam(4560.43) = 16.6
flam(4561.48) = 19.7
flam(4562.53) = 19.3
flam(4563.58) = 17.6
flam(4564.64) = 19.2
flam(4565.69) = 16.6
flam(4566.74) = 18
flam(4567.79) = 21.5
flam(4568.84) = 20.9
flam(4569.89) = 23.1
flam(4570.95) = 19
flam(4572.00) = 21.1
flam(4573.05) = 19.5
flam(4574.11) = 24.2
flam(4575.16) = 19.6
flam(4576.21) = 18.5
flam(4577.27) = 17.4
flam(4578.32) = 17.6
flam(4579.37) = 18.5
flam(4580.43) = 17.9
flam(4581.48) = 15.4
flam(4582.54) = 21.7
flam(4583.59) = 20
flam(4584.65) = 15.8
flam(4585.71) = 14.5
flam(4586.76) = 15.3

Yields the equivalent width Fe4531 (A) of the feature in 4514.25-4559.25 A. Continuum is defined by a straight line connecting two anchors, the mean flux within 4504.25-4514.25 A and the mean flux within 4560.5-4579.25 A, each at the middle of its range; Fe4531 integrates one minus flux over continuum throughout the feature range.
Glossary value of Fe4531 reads 6.3 A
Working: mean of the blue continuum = 15.7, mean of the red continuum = 19.5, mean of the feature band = 15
